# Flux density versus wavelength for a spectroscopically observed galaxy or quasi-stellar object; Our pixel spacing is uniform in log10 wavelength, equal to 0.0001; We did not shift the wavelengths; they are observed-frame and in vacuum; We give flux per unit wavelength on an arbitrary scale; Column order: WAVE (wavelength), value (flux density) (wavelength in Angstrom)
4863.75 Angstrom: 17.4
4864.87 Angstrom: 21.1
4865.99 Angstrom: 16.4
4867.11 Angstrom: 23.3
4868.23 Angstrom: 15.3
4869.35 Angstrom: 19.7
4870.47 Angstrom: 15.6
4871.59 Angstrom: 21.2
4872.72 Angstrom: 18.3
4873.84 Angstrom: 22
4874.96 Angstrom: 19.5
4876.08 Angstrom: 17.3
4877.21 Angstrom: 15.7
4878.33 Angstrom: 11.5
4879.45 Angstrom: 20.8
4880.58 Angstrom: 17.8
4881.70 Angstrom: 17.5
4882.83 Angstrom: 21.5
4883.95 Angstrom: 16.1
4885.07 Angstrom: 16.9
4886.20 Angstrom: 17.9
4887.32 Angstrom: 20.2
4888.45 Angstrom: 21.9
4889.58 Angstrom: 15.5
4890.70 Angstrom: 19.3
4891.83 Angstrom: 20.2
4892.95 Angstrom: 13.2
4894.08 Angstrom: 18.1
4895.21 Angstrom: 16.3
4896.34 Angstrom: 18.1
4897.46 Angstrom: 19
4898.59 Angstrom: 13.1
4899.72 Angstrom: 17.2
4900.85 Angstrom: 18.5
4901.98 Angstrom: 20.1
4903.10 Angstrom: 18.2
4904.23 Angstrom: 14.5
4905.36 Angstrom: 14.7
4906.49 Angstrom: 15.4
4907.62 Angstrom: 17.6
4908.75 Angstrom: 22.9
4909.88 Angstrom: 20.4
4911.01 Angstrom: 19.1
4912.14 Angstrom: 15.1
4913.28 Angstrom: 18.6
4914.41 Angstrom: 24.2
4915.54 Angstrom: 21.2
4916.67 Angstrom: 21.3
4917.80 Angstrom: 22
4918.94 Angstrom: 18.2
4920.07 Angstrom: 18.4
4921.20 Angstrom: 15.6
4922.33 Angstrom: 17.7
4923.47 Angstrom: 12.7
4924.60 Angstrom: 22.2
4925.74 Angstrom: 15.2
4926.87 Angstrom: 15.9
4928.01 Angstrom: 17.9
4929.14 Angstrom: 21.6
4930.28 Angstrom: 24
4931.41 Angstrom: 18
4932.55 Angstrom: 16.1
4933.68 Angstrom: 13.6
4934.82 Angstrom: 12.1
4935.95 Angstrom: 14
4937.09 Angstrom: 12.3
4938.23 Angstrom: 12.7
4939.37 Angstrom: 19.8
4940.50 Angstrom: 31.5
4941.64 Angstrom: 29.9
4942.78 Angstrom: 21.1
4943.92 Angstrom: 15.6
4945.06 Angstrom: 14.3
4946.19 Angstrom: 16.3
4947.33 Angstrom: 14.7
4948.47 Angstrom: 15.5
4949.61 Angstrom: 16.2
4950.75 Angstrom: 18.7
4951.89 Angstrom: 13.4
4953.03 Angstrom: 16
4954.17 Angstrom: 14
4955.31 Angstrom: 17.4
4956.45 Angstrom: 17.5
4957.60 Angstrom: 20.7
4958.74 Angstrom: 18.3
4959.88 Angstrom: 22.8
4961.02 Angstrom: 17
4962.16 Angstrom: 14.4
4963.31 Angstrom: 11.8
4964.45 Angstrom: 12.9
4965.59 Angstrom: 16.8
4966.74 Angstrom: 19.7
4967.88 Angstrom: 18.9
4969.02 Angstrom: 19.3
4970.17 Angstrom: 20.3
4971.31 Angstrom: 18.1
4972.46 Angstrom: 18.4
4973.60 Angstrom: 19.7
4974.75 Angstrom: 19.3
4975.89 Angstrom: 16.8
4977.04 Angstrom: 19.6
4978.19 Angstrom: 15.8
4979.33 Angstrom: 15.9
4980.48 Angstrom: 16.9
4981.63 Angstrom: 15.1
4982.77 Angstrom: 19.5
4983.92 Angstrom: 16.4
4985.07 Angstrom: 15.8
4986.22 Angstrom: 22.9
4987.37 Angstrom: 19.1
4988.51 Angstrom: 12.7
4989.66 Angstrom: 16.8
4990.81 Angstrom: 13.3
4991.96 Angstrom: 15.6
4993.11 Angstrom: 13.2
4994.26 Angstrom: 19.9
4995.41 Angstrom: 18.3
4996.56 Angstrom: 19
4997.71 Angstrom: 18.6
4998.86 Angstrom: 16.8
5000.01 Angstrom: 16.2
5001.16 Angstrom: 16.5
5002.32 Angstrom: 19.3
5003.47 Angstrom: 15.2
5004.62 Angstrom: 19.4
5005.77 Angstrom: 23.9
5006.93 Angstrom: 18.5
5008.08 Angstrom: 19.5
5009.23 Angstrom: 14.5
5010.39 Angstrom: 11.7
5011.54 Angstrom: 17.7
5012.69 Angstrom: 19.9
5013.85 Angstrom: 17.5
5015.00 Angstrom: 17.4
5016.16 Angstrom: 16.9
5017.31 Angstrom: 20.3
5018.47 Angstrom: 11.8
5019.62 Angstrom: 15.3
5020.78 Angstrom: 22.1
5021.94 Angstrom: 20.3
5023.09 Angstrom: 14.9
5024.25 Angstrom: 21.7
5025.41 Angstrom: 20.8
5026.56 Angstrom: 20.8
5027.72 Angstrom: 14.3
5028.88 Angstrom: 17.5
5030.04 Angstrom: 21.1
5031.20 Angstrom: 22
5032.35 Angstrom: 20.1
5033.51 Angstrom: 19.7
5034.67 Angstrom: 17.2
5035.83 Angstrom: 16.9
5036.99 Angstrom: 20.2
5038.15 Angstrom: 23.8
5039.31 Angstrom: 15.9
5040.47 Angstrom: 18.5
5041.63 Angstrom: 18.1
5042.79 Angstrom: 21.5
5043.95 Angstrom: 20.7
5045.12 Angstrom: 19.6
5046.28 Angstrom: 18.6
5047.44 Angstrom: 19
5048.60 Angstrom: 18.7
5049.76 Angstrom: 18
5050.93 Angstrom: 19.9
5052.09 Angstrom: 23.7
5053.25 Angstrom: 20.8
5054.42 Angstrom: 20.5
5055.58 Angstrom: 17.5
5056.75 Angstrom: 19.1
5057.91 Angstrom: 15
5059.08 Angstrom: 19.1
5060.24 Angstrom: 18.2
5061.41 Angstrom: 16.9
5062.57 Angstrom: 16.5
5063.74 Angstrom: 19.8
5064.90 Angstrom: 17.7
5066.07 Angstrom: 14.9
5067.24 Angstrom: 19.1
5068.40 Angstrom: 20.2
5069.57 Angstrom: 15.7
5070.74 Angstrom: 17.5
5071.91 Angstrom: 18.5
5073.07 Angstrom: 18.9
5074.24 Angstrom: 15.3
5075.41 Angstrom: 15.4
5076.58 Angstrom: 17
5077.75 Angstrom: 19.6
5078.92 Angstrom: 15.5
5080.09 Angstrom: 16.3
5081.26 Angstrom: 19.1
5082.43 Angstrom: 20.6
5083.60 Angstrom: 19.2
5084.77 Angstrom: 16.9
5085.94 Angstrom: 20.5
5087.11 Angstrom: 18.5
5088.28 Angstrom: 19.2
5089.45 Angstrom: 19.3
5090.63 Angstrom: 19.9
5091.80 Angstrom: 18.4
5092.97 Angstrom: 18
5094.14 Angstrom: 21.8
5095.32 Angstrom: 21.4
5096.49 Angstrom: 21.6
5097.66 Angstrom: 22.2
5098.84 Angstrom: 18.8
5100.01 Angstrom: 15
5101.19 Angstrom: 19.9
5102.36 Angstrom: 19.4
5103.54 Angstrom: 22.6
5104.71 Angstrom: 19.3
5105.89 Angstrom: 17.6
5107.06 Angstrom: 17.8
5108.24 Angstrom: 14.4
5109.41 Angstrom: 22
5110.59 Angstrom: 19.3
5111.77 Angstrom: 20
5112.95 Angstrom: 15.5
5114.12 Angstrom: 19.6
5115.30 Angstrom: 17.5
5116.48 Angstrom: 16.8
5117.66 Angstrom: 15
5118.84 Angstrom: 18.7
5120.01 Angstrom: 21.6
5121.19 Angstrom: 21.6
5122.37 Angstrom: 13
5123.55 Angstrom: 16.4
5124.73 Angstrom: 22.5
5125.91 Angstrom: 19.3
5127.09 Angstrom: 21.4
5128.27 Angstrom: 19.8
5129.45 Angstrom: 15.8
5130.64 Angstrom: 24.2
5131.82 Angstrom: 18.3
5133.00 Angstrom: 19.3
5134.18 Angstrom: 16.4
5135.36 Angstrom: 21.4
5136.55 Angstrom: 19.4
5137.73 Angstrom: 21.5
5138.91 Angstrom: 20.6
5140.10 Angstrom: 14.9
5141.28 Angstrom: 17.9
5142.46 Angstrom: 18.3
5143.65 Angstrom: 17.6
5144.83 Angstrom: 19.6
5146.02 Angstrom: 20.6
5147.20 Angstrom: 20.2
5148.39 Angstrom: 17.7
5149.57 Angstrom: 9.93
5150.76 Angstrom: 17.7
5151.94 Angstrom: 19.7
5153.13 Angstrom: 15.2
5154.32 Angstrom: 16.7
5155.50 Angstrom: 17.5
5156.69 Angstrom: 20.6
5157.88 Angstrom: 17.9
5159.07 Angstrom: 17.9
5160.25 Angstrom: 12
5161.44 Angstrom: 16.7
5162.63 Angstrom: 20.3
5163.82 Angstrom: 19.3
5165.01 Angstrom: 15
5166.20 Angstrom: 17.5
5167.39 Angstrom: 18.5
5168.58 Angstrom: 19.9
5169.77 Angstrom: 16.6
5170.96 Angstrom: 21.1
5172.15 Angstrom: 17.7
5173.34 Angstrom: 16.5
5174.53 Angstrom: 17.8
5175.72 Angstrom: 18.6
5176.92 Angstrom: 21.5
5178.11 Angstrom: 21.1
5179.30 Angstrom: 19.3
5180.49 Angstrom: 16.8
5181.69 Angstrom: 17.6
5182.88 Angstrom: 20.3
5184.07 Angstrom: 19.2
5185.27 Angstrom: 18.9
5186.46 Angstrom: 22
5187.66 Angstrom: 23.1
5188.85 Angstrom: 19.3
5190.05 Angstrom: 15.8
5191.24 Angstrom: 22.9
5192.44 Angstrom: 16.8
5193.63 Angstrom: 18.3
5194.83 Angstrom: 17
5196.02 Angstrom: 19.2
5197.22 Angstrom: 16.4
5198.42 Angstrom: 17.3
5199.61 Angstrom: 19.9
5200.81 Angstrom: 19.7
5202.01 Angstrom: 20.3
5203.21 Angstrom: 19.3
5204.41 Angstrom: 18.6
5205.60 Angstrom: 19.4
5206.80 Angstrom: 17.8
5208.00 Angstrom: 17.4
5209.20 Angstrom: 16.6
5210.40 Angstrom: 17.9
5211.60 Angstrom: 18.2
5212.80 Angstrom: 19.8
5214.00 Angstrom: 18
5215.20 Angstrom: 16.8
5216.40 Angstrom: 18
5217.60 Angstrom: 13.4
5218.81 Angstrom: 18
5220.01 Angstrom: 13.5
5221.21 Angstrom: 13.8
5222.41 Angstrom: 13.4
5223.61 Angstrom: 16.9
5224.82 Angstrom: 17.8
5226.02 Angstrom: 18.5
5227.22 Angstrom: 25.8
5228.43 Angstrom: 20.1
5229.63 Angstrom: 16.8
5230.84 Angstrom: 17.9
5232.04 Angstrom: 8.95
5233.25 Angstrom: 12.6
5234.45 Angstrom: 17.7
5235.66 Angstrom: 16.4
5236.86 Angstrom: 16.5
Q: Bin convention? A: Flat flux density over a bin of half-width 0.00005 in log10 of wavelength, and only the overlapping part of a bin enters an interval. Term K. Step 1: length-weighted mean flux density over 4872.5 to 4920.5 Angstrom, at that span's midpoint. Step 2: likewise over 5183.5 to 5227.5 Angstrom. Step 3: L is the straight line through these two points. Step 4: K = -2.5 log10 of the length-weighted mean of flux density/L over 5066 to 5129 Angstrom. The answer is -0.025 mag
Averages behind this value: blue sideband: 18.3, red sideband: 18.2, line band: 18.6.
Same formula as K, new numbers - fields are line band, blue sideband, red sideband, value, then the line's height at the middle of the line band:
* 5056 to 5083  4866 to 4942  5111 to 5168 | 0.04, 18.2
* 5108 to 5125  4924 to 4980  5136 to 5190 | 0.00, 18.2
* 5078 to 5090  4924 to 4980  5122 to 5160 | -0.02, 18.2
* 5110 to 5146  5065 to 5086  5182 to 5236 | -0.06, 17.8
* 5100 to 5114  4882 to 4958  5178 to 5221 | -0.03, 18.2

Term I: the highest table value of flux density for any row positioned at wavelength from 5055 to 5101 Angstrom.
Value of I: 22.2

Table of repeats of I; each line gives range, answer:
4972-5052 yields 23.9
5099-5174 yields 24.2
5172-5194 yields 23.1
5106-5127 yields 22.5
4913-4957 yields 31.5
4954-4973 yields 22.8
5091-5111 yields 22.6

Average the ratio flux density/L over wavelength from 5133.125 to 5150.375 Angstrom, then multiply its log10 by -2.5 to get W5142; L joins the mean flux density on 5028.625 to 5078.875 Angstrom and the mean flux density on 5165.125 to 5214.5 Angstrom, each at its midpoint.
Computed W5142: 0.02 mag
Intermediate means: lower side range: 18.7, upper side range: 18.7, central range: 18.3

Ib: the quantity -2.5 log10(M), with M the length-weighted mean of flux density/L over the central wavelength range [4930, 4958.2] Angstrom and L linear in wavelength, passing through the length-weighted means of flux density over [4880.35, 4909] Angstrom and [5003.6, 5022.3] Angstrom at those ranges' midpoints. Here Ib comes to 0.025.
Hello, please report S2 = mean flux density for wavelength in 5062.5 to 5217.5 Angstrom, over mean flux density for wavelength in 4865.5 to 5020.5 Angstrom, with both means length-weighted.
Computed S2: 1.04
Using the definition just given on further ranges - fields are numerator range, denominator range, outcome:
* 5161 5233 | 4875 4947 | 1.01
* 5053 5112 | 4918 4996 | 1.07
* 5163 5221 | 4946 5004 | 1.07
